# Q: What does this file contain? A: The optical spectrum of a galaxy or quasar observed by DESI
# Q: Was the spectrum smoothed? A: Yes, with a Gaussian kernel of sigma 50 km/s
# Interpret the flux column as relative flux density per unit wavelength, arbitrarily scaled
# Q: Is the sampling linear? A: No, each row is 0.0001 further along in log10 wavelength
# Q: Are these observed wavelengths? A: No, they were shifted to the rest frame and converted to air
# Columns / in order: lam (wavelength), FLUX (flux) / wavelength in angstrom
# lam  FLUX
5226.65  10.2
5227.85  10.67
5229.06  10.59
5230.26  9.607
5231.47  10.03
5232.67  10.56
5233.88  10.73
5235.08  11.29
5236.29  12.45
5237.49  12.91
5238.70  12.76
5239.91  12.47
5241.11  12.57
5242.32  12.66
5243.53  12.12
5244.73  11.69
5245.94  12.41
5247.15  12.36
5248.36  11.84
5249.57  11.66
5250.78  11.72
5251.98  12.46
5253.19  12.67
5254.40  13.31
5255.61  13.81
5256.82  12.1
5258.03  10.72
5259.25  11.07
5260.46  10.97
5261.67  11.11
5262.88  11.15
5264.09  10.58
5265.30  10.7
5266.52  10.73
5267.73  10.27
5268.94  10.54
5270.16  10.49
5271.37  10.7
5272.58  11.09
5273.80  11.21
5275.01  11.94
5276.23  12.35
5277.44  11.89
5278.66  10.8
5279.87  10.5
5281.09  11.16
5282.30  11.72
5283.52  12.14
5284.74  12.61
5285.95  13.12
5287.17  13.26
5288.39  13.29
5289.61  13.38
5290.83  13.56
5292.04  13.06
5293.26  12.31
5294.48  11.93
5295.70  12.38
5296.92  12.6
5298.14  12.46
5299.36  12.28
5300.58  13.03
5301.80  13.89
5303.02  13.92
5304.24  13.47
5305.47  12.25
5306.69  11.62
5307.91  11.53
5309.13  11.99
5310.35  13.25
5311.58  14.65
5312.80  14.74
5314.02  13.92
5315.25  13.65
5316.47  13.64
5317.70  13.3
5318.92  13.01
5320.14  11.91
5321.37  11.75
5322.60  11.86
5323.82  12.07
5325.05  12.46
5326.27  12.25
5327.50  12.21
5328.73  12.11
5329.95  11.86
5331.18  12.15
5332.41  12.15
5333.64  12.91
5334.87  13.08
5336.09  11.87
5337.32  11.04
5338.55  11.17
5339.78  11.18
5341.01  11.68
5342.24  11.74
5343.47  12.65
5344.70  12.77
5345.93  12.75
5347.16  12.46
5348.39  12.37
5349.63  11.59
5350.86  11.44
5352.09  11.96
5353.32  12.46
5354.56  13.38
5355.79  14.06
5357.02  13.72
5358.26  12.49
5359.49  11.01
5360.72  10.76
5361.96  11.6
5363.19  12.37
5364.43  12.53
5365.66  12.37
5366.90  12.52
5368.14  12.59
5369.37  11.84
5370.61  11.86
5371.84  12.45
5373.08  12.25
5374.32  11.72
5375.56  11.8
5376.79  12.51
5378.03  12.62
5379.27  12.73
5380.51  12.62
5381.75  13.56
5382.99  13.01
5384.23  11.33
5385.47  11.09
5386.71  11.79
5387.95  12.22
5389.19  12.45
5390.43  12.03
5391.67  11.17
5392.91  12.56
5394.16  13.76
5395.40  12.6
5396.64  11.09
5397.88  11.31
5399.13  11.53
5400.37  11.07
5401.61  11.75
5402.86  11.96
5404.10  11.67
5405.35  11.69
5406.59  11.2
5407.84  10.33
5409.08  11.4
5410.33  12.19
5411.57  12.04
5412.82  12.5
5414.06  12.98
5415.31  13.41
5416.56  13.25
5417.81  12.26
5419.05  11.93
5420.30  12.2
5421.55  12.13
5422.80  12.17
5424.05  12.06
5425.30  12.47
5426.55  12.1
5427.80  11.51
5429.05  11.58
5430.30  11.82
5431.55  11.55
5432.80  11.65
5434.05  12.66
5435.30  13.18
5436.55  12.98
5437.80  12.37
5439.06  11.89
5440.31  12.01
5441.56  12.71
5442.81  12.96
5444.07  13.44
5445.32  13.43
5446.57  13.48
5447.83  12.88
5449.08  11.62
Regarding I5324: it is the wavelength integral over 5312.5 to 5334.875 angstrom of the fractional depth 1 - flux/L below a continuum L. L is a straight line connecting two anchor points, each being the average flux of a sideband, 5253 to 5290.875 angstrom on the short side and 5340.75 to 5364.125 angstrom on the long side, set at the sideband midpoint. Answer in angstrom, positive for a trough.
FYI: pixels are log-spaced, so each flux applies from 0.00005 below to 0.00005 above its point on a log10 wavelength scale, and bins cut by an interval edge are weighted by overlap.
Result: -1.1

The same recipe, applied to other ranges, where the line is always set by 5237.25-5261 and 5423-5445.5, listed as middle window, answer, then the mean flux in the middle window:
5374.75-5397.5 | 0.1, 12.3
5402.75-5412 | 0.6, 11.5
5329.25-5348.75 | 0.2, 12.1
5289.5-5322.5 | -1.8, 12.9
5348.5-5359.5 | -0.2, 12.5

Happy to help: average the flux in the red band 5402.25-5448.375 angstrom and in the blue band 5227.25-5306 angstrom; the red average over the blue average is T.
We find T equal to 1.03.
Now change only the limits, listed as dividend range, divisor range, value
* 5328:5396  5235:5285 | 1.05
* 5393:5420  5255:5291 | 1.03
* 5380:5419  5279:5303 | 0.96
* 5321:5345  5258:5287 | 1.07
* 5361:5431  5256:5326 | 0.99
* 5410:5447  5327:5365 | 1.02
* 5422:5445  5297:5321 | 0.94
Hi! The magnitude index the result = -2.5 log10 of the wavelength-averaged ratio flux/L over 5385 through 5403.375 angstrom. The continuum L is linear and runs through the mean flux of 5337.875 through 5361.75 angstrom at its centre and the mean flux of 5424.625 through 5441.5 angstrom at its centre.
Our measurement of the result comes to 0.02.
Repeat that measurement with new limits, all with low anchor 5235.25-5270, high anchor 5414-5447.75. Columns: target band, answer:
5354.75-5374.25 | -0.01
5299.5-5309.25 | -0.06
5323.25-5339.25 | 0.00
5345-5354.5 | -0.01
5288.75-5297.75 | -0.07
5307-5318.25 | -0.11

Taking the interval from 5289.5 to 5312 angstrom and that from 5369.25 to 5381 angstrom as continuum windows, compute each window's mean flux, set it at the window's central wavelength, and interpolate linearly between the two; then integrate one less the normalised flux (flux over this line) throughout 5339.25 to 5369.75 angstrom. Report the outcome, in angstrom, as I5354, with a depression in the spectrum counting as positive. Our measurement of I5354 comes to 0.4 angstrom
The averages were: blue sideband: 12.8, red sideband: 12.3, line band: 12.3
